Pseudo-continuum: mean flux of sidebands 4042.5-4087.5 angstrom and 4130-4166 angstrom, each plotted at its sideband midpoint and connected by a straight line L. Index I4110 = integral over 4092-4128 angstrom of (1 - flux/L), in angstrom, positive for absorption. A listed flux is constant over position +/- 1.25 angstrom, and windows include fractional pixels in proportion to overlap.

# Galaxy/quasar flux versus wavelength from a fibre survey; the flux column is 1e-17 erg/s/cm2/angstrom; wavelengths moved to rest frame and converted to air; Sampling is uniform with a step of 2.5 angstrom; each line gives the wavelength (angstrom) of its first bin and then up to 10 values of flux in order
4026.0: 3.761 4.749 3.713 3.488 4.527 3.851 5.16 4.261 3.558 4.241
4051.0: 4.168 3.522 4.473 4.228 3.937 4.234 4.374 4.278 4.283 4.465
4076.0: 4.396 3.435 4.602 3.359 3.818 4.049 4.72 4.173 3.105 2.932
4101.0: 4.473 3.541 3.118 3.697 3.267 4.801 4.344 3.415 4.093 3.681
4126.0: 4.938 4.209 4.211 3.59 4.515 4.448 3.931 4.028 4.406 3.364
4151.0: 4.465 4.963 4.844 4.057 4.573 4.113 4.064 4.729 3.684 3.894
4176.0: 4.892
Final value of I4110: 2.9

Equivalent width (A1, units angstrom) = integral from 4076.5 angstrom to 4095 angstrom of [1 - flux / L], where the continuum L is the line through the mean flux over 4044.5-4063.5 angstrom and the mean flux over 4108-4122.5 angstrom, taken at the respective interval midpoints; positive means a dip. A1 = -0.2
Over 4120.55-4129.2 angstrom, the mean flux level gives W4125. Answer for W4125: 4.24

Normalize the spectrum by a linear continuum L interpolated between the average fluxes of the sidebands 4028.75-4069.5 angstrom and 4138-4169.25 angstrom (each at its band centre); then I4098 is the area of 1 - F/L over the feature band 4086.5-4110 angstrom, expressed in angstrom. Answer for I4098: 2.6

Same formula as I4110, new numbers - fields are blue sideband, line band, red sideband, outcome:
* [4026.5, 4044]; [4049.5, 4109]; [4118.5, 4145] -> 2.9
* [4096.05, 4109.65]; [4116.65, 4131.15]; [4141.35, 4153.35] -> -1.1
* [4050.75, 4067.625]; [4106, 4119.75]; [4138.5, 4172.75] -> 1.2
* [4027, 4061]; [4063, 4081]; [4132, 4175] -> -0.3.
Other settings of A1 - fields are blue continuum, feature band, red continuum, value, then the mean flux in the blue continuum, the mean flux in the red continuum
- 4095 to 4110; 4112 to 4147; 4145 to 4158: -1.8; 3.48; 4.39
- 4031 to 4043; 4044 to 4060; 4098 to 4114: 0.2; 4.2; 3.67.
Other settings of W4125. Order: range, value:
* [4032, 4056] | 4.1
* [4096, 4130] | 3.86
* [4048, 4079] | 4.17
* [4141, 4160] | 4.28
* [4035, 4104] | 4.08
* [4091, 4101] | 3.7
